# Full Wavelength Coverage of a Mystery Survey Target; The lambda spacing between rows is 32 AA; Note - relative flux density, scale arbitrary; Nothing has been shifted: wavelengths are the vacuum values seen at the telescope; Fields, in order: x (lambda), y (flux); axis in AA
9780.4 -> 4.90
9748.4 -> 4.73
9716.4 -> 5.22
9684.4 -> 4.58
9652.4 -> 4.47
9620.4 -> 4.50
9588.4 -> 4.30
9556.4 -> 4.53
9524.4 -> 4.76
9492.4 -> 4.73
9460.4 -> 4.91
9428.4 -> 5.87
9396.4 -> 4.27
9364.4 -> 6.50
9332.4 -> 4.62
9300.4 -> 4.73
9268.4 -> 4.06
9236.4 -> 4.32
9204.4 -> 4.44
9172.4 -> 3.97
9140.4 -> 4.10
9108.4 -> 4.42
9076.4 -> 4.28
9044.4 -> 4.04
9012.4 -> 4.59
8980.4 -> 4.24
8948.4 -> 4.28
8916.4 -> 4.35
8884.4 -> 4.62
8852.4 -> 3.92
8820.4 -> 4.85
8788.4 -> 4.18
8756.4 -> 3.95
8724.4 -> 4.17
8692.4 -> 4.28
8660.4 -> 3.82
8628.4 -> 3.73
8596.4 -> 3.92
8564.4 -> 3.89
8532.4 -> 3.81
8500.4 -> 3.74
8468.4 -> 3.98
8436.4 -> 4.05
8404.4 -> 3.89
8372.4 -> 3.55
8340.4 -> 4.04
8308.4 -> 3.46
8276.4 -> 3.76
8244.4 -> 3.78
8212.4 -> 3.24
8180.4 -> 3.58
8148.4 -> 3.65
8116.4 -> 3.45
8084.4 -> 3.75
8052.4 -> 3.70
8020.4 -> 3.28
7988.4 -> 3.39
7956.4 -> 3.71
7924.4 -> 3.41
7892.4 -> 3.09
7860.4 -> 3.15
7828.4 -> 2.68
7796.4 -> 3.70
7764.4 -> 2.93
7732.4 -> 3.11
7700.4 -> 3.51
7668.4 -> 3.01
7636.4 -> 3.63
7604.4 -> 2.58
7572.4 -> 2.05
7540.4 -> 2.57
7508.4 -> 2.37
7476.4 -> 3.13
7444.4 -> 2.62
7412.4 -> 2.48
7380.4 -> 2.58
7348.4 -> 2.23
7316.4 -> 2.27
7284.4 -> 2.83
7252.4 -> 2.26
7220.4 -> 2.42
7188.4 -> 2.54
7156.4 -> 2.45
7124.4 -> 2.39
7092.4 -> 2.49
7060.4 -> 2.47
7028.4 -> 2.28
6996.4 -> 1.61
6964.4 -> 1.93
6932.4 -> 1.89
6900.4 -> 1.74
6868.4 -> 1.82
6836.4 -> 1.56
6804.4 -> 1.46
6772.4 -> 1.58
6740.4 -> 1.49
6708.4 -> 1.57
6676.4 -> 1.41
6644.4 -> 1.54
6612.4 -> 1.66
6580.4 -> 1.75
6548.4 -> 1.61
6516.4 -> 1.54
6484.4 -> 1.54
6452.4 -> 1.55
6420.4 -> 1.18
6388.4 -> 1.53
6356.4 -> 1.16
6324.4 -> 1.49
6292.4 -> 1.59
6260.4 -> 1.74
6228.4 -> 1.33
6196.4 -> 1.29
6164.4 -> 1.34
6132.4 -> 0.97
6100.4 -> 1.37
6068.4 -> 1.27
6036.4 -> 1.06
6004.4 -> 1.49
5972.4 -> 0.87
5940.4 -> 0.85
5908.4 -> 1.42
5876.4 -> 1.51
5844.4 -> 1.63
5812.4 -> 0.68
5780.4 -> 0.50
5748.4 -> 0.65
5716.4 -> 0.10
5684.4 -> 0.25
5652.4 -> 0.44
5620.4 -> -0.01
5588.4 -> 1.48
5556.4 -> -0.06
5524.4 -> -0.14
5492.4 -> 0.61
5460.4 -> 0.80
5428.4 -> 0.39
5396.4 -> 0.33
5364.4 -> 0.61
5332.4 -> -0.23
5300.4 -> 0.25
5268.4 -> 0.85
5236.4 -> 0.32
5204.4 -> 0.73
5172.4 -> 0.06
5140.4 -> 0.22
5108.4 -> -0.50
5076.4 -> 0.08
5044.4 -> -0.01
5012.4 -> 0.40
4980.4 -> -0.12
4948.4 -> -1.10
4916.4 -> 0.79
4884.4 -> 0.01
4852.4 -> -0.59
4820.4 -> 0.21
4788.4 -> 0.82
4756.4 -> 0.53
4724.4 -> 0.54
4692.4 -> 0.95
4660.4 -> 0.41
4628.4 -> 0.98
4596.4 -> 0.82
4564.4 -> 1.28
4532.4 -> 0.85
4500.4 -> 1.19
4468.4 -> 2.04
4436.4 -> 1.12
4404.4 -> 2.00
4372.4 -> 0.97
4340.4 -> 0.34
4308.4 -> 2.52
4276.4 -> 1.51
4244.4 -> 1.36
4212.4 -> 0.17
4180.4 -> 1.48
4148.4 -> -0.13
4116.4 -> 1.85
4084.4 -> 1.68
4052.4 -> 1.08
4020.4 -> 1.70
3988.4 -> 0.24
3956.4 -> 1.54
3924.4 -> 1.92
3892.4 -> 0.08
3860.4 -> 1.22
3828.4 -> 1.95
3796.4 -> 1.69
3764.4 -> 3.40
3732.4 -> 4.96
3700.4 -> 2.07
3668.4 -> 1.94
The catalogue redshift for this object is 1.667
